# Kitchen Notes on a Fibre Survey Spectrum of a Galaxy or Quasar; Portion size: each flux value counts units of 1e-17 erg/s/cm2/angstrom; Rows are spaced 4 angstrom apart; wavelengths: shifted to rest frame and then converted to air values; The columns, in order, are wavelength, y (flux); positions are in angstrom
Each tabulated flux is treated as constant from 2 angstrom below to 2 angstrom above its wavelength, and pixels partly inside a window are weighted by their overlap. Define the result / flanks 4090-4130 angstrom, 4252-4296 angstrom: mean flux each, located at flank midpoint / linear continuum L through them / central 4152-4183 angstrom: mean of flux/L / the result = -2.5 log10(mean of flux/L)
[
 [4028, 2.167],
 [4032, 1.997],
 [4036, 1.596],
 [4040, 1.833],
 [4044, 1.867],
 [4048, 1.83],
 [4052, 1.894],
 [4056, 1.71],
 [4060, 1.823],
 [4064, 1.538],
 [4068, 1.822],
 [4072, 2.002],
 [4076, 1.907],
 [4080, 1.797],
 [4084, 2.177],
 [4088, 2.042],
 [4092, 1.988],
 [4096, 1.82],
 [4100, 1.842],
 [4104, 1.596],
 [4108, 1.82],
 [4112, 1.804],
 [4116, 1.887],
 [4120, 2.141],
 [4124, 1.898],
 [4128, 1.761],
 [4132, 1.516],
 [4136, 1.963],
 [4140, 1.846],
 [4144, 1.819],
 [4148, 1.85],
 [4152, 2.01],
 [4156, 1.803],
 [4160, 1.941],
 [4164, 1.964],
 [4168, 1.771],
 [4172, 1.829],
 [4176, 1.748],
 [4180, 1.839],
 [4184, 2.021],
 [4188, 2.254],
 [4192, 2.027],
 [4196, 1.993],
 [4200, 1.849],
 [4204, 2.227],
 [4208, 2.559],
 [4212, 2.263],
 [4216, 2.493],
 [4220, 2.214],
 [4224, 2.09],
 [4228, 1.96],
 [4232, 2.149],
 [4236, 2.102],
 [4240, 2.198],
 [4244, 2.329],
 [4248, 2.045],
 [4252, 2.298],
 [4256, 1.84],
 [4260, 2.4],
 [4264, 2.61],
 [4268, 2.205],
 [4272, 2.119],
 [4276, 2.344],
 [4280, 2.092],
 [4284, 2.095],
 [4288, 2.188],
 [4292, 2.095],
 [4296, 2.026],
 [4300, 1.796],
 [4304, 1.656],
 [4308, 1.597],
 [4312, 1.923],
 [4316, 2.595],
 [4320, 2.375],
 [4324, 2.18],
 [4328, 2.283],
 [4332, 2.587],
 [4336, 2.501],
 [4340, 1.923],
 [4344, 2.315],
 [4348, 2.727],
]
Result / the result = 0.065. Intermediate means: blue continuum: 1.86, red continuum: 2.2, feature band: 1.86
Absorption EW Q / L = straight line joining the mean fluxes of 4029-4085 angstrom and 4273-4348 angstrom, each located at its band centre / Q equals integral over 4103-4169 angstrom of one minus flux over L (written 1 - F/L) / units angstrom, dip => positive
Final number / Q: 3.0 angstrom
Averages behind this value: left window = 1.84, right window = 2.16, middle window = 1.85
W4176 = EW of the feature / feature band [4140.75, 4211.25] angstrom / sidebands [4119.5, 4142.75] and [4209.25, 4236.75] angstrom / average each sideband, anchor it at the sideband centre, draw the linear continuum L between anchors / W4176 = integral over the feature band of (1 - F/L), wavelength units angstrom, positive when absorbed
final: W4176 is 1.36 angstrom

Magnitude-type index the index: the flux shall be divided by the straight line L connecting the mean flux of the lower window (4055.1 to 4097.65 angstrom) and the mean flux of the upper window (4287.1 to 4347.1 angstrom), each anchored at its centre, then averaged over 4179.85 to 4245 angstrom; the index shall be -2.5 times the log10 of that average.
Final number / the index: -0.07 mag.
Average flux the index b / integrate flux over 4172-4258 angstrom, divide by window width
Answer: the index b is 2.11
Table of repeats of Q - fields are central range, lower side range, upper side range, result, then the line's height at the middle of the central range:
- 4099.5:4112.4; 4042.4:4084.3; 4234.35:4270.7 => 1.16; 1.93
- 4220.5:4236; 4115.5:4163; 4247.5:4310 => -0.58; 2.01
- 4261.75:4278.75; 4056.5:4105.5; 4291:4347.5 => -1.80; 2.09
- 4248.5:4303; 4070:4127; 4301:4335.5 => -1.14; 2.11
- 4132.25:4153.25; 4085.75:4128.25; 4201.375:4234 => 1.40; 1.99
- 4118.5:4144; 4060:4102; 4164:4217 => 1.55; 1.97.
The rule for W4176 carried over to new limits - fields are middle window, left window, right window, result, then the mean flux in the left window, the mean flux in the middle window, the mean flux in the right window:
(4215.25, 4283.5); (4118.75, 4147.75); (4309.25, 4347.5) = -2.7 angstrom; 1.84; 2.2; 2.3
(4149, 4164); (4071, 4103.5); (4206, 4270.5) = 1.1 angstrom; 1.93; 1.92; 2.23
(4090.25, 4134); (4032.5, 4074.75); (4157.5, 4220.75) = 2.0 angstrom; 1.8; 1.82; 2.06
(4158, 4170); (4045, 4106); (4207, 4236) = 1.1 angstrom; 1.85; 1.89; 2.23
